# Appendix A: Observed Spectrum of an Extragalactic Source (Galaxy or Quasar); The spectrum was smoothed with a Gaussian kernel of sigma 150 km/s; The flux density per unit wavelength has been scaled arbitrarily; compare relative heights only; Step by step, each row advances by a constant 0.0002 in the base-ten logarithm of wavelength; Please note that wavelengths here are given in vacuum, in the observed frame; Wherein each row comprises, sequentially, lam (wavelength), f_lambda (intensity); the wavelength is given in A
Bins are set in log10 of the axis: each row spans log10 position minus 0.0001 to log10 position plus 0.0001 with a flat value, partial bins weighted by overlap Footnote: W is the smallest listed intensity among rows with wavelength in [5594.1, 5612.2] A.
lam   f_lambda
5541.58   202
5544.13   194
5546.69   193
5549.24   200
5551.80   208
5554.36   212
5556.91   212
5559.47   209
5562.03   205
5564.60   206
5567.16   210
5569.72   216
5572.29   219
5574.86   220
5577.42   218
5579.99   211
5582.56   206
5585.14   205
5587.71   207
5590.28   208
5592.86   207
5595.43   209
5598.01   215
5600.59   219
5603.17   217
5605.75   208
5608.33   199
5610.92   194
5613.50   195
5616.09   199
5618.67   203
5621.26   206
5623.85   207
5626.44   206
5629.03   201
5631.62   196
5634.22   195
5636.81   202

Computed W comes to 194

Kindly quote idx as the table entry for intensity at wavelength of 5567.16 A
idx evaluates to 210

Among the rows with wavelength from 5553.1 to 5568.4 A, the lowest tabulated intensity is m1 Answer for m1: 205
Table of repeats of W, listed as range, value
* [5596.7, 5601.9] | 215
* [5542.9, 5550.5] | 193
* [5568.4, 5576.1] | 216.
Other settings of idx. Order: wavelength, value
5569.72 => 216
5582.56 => 206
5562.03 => 205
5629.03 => 201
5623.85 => 207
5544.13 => 194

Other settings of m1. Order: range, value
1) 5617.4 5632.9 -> 196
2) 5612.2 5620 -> 195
